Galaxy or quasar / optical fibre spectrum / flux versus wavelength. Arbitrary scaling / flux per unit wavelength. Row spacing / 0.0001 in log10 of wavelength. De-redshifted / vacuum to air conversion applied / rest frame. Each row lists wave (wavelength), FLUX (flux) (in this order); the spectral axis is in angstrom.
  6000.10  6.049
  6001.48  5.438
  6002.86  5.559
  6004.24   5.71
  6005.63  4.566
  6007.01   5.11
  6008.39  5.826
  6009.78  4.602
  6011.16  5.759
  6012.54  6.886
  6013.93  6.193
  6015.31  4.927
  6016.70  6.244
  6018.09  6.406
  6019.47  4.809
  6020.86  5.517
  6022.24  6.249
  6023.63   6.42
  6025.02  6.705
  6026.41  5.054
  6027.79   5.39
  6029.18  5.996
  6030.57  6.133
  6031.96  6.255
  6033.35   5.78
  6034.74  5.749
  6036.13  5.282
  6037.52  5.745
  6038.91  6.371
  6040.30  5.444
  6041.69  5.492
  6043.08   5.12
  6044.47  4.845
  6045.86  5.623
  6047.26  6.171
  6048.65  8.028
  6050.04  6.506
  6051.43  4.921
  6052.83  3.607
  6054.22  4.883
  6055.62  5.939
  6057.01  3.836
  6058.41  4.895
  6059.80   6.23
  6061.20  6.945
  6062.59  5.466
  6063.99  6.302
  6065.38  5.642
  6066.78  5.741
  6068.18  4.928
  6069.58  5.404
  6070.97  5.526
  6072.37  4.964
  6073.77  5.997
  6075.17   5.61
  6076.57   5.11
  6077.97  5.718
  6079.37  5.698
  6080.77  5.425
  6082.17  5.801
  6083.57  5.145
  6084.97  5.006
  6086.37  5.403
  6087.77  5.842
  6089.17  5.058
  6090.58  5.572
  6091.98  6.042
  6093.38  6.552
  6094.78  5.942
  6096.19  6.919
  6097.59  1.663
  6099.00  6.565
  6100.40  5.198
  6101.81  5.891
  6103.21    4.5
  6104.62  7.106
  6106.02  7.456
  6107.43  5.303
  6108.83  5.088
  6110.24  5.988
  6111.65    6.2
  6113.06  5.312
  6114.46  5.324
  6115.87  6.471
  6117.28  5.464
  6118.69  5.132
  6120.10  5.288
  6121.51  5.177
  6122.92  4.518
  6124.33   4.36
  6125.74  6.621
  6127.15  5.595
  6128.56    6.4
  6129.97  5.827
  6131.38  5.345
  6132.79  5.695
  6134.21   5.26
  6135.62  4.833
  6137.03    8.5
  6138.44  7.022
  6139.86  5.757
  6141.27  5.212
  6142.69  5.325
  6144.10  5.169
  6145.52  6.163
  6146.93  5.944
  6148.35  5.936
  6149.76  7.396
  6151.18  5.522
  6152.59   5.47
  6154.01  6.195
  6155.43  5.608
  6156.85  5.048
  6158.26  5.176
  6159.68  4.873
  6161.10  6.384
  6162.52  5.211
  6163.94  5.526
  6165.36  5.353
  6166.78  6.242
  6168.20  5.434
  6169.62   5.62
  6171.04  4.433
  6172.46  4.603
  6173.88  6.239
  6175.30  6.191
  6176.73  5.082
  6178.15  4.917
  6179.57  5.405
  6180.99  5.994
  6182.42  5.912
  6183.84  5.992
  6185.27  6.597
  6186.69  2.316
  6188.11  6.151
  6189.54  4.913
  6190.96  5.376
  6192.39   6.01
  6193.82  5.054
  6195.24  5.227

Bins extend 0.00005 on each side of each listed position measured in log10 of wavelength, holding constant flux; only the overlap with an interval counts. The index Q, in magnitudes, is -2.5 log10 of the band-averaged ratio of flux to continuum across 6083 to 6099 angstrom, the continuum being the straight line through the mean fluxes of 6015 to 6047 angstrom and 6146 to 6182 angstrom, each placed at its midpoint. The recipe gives 0.05 mag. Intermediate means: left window 5.73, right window 5.6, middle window 5.43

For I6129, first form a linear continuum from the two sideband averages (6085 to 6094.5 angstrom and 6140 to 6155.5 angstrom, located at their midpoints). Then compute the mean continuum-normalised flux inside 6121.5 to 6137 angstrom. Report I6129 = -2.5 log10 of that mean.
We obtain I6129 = 0.04 mag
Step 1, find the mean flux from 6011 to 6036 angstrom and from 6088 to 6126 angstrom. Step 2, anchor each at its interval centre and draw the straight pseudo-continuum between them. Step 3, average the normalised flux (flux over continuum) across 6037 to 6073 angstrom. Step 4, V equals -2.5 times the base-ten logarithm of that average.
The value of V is 0.04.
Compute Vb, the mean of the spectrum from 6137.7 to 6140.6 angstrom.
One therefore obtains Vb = 6.4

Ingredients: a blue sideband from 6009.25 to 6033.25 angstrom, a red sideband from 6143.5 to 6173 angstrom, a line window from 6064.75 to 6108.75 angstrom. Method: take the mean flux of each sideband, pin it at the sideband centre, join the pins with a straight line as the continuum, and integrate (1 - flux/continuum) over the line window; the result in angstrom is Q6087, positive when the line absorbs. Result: 1.3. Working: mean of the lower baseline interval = 5.86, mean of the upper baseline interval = 5.59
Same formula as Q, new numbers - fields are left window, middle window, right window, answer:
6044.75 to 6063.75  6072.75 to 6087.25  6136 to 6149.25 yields 0.05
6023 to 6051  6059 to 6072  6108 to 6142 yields 0.01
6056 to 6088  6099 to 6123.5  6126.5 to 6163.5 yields 0.00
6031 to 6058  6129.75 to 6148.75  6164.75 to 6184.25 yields -0.06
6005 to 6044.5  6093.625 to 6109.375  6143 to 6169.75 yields 0.01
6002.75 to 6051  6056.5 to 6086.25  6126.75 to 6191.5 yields 0.04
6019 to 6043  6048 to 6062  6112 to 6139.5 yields 0.04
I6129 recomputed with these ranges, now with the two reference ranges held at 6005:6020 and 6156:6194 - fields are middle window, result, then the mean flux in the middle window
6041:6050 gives -0.07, 5.93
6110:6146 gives -0.04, 5.68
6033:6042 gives -0.03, 5.7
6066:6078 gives 0.02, 5.43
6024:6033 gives -0.07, 5.93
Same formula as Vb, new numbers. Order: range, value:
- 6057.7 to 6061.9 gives 6.02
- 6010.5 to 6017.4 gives 6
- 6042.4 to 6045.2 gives 5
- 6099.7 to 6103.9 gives 5.2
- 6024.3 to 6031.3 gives 5.86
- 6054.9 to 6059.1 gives 4.88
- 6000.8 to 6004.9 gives 5.57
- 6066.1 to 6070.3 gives 5.36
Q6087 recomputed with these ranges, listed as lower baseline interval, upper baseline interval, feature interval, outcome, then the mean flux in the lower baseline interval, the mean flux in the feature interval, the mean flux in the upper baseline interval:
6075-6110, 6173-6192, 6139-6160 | -0.62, 5.59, 5.68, 5.47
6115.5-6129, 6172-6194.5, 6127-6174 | -2.27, 5.46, 5.71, 5.43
